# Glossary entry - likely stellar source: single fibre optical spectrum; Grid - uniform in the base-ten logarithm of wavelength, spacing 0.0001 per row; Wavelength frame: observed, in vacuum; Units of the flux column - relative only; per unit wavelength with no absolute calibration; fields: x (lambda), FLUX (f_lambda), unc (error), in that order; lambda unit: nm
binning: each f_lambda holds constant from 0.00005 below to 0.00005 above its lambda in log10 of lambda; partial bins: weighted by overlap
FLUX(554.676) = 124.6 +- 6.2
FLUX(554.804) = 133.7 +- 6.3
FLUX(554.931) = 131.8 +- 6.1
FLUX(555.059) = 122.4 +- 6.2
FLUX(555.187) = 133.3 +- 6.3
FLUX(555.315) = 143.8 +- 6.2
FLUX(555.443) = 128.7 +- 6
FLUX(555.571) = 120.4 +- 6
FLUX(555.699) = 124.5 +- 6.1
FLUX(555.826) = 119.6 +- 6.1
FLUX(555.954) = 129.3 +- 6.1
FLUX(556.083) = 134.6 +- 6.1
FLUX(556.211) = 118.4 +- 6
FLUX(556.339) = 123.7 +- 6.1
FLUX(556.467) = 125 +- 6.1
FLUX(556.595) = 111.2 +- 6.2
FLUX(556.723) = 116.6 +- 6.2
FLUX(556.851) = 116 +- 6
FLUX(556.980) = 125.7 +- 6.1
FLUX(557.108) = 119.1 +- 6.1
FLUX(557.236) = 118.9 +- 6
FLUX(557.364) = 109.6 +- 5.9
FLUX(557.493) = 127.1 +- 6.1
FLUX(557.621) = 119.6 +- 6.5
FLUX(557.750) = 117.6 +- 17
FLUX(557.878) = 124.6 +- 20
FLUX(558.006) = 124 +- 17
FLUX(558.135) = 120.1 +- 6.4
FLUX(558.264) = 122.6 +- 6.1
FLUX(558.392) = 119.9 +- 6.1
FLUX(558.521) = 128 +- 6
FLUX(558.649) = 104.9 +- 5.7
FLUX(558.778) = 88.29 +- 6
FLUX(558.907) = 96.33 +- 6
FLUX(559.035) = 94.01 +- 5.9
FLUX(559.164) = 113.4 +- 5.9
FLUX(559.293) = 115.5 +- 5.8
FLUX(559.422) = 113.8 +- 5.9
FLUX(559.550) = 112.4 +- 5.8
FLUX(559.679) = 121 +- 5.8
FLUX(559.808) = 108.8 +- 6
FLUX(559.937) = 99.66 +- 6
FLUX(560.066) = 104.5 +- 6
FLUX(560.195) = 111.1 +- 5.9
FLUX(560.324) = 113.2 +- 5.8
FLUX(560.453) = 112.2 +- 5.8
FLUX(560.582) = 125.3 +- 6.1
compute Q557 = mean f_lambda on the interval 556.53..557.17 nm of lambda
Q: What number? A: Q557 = 118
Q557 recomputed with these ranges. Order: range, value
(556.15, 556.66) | 120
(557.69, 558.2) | 122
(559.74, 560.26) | 106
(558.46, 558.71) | 117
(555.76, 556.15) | 128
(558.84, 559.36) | 105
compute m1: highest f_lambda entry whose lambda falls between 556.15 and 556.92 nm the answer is 125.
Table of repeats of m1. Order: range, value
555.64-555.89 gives 124.5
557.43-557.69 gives 127.1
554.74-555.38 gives 143.8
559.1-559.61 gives 115.5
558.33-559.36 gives 128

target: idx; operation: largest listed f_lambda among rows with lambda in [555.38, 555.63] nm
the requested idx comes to 128.7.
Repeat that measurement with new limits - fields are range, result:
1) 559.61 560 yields 121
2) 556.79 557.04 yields 125.7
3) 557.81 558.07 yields 124.6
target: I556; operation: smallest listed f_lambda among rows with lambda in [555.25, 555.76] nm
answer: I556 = 120.4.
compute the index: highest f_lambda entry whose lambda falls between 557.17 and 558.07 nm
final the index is 127.1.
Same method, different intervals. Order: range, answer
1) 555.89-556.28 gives 134.6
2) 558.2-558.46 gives 122.6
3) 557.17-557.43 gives 118.9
